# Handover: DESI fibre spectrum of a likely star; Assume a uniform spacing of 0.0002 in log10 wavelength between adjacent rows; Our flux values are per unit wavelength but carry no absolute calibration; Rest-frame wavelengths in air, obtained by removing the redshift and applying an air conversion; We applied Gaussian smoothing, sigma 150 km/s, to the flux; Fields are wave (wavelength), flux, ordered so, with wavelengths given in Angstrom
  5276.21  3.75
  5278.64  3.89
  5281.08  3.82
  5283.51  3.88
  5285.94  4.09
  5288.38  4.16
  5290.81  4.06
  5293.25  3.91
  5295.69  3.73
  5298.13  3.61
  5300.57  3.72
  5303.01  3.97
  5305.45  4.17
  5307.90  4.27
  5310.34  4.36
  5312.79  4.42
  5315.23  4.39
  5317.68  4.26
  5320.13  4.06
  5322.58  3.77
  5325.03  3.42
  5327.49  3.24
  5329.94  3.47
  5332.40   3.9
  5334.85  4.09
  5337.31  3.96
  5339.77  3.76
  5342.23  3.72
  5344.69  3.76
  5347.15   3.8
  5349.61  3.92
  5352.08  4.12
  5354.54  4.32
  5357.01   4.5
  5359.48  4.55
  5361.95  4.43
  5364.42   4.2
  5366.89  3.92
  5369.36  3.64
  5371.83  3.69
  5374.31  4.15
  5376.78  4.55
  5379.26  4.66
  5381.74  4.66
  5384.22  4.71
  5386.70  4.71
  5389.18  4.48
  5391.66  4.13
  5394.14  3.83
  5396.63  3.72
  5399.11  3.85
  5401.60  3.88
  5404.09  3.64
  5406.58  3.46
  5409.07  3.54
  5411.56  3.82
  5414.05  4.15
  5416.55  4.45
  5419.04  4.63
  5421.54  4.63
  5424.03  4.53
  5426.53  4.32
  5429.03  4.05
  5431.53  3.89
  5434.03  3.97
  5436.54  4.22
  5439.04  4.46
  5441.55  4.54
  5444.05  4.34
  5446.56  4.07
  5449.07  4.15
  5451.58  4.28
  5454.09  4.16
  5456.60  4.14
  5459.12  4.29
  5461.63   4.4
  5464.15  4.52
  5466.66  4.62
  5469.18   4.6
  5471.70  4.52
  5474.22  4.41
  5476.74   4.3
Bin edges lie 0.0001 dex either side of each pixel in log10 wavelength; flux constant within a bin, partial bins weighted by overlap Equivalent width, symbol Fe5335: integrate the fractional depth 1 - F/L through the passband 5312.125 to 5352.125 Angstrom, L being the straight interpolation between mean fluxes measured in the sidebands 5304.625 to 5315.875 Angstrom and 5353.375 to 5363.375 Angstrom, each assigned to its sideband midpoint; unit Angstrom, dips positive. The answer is 4.6 Angstrom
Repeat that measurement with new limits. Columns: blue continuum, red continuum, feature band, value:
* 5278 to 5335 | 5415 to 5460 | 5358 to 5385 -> -1.1 Angstrom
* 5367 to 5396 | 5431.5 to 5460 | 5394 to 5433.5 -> 2.0 Angstrom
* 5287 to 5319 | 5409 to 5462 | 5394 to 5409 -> 1.8 Angstrom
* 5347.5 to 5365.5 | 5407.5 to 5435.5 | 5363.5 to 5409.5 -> 1.5 Angstrom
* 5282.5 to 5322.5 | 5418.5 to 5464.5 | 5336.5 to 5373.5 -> 1.1 Angstrom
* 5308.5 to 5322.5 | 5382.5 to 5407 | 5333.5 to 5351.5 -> 1.4 Angstrom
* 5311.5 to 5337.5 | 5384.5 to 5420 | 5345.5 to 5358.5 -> -0.6 Angstrom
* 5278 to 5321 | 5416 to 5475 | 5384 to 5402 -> 0.4 Angstrom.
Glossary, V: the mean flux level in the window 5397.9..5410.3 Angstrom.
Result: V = 3.67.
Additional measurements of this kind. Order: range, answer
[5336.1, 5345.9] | 3.8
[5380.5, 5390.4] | 4.64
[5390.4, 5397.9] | 3.9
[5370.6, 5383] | 4.34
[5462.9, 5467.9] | 4.58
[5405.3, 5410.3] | 3.5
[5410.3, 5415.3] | 3.98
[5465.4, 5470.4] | 4.61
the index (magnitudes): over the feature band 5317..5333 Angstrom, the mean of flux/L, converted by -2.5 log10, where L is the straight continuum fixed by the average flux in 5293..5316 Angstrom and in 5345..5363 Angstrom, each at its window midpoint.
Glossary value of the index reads 0.115 mag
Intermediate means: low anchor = 4.06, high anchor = 4.21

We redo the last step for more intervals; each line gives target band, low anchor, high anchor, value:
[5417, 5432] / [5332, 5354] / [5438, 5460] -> -0.048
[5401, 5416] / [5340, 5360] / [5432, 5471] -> 0.117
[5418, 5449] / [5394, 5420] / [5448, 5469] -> -0.045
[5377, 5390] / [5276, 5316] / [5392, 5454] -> -0.141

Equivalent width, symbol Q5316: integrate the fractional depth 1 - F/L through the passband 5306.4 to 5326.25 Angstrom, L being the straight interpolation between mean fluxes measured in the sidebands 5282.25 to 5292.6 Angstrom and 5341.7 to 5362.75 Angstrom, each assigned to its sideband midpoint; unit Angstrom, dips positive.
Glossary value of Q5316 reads -0.2 Angstrom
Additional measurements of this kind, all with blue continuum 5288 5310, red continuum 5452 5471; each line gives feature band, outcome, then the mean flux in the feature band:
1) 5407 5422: 0.4 Angstrom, 4.14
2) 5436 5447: 0.0 Angstrom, 4.35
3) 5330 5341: 0.5 Angstrom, 3.88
